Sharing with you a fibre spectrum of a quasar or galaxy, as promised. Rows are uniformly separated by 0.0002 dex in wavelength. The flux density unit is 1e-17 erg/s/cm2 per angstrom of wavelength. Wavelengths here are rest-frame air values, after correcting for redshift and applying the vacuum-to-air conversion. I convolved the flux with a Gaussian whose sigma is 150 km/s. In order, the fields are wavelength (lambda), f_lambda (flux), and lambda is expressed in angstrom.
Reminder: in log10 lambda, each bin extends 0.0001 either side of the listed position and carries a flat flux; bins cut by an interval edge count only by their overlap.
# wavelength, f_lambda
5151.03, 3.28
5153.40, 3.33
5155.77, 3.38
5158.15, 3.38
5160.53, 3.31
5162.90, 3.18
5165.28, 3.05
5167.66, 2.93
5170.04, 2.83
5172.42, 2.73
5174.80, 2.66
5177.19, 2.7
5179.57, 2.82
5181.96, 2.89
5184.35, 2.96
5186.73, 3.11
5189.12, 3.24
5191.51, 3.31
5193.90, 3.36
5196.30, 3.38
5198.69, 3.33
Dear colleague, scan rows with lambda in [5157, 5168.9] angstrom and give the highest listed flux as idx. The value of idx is 3.38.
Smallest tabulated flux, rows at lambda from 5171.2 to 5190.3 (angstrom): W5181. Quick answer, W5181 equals 2.66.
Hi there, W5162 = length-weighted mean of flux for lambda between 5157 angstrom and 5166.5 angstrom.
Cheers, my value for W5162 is 3.23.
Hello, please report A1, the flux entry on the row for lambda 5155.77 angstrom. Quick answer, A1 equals 3.38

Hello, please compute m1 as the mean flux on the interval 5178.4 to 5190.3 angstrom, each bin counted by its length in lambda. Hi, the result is 3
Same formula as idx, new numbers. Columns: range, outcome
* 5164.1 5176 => 3.05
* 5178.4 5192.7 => 3.31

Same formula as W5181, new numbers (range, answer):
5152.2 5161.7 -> 3.31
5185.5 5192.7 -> 3.11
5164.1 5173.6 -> 2.73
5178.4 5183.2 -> 2.82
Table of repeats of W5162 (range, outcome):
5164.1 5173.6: 2.89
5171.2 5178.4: 2.7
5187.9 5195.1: 3.3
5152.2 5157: 3.36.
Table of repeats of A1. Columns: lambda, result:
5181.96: 2.89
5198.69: 3.33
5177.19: 2.7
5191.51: 3.31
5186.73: 3.11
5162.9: 3.18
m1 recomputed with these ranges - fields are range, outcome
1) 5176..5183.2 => 2.8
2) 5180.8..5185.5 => 2.92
